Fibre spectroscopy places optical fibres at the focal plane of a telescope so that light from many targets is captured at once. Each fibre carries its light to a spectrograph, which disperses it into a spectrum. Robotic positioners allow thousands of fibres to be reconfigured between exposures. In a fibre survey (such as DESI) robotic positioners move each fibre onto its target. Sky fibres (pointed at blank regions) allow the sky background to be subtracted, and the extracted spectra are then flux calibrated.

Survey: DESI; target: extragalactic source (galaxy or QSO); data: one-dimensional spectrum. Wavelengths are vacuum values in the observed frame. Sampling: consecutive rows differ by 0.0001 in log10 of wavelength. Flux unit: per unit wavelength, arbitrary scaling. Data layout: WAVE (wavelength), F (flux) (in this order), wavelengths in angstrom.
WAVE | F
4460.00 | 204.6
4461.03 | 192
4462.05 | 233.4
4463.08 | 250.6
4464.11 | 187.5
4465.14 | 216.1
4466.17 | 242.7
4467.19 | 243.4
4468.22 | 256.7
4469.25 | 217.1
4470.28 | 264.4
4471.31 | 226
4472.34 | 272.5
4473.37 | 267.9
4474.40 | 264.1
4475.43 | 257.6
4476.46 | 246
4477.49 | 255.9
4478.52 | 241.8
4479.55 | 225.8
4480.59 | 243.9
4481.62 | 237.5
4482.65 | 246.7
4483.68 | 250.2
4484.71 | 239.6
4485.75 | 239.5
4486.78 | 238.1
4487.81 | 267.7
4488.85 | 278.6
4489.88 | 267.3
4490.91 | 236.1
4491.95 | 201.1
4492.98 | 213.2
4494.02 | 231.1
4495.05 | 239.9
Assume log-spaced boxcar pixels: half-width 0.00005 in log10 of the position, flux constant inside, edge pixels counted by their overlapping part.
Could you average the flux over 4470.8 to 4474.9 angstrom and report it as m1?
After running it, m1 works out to 258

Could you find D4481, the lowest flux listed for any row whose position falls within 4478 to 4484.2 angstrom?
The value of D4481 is 225.8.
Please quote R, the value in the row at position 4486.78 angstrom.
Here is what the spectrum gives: 238.1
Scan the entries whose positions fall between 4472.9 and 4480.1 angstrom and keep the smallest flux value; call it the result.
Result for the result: 225.8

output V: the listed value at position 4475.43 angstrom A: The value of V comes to 257.6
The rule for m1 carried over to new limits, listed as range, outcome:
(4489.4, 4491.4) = 252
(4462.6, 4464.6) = 219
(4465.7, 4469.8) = 240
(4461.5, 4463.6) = 241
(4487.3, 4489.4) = 273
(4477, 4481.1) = 241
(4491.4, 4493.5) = 207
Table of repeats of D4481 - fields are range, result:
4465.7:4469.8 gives 217.1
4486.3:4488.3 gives 238.1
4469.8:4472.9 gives 226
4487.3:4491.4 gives 236.1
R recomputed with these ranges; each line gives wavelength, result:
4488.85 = 278.6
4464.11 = 187.5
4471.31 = 226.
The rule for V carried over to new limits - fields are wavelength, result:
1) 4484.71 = 239.6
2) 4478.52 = 241.8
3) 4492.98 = 213.2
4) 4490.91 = 236.1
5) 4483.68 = 250.2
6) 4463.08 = 250.6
